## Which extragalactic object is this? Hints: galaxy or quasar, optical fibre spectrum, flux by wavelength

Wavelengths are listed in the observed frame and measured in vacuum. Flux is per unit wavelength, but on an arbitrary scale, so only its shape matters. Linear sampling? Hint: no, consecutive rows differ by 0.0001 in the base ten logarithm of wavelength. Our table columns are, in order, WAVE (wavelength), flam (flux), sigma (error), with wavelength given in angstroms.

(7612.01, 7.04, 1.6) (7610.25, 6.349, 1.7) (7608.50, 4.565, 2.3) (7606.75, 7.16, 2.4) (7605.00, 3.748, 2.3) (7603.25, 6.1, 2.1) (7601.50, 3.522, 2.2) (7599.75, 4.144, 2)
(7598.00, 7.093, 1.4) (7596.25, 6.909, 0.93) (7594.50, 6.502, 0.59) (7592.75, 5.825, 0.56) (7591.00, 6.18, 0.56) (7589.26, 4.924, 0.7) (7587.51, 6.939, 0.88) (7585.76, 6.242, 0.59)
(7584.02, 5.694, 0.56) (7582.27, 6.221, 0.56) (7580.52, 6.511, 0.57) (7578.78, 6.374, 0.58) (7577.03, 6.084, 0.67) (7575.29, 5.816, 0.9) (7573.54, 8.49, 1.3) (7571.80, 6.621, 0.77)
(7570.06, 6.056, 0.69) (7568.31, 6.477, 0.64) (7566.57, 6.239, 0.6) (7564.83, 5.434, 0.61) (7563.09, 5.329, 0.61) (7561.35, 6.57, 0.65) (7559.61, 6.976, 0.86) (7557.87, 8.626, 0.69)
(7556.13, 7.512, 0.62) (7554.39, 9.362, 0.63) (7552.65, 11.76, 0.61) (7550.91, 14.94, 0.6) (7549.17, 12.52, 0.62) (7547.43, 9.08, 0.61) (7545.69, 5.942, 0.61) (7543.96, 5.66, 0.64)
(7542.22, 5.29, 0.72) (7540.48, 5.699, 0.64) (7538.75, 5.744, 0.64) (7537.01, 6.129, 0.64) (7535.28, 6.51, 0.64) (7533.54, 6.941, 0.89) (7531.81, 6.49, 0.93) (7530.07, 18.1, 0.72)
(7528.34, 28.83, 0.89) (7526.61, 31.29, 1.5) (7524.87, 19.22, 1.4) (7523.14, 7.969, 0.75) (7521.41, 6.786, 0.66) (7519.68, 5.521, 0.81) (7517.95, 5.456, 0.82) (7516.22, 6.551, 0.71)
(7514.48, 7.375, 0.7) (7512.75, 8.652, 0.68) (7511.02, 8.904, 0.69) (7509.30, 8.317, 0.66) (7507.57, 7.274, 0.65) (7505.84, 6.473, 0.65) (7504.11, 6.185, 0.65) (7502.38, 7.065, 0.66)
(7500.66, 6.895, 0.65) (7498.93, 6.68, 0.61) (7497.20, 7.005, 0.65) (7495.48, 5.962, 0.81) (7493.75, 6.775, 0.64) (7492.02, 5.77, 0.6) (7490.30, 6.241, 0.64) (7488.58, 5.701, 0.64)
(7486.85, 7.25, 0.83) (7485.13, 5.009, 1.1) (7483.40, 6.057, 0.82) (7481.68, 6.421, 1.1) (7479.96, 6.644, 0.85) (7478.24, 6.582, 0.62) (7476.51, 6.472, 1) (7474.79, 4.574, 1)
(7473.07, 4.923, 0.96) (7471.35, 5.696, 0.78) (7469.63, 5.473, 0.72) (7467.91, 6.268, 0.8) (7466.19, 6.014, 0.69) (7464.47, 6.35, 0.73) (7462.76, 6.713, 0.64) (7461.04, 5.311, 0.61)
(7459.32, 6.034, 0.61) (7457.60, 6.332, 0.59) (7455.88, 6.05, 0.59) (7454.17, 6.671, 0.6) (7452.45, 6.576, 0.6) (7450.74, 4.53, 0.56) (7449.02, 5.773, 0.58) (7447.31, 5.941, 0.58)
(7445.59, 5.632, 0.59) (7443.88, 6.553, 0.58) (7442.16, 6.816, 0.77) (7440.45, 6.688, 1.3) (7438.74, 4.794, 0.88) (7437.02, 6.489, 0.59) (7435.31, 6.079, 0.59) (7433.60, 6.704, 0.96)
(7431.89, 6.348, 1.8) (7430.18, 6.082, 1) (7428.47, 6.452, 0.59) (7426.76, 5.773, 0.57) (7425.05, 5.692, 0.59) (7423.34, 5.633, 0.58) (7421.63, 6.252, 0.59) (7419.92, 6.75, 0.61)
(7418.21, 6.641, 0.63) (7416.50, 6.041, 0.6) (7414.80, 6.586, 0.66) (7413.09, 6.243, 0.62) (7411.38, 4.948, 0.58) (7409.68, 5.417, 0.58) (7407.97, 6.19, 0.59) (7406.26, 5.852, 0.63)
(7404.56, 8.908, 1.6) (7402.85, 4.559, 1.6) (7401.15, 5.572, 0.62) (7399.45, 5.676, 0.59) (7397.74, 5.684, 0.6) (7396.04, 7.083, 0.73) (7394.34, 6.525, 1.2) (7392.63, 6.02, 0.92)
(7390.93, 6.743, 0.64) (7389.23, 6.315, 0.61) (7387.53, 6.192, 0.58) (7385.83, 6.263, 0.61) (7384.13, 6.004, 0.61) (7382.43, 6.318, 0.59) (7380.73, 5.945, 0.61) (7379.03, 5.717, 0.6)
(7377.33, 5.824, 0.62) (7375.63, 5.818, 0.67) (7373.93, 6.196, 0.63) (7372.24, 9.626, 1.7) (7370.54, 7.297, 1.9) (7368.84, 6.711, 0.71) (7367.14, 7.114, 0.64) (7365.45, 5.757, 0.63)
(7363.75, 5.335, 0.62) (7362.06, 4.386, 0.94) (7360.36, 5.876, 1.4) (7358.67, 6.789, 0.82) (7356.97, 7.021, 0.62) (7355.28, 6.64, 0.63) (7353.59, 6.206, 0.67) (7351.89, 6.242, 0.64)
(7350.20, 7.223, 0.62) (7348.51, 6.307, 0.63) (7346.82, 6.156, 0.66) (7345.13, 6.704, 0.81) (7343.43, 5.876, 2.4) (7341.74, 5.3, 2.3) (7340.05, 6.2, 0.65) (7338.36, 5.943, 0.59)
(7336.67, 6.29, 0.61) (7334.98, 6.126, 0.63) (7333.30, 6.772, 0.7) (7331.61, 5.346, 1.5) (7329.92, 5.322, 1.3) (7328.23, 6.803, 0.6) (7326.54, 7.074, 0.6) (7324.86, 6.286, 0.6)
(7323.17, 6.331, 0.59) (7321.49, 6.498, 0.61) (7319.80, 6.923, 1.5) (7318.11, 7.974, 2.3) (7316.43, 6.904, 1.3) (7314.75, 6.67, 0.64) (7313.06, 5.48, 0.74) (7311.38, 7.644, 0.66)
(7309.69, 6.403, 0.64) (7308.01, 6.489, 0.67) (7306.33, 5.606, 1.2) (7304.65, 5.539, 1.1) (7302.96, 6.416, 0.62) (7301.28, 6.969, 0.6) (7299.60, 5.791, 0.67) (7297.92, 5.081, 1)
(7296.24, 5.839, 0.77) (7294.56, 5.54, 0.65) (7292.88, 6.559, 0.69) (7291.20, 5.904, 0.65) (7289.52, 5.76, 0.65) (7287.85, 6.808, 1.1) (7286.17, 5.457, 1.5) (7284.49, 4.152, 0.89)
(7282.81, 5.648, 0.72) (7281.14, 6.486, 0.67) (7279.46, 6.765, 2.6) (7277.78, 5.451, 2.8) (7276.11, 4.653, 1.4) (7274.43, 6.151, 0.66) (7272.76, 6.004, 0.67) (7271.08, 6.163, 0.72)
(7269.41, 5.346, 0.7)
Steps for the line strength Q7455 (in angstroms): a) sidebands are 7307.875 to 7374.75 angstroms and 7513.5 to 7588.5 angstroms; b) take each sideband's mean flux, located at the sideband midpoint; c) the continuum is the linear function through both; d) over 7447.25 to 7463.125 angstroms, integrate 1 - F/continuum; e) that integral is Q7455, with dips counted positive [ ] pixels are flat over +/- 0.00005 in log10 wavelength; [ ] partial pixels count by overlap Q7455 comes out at 3.50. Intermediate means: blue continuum 6.46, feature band 5.97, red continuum 8.67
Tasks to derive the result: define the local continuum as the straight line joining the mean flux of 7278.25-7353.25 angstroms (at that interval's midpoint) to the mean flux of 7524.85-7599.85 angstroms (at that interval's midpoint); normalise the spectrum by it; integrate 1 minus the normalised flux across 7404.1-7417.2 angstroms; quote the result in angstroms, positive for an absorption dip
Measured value 1.6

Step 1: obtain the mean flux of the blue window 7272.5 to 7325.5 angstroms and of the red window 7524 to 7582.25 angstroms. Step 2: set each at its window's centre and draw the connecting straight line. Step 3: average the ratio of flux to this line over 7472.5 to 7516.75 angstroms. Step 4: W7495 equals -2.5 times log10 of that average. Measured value 0.28 mag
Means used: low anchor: 6.13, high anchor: 9.3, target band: 6.62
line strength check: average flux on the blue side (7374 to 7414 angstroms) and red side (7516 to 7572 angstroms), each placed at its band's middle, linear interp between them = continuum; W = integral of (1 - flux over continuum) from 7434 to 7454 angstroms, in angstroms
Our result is 3.2 angstroms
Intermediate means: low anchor 6.08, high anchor 9.38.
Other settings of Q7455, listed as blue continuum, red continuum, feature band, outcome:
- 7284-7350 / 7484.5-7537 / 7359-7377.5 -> 1.5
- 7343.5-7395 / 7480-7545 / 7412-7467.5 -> 9.4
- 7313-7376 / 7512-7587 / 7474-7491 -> 4.0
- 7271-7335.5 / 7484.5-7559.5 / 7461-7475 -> 4.1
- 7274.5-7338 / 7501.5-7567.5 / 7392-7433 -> 7.8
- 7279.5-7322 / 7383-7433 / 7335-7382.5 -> -1.1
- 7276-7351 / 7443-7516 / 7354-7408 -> -0.5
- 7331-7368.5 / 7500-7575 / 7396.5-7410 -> 1.8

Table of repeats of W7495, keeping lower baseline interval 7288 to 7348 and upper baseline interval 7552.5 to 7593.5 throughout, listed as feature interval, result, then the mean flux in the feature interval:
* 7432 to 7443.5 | 0.03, 6.28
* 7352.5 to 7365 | 0.05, 6.03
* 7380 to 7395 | 0.02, 6.26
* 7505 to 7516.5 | -0.17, 7.71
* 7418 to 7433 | 0.04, 6.17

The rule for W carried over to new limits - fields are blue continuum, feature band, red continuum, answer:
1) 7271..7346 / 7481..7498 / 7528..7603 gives 2.07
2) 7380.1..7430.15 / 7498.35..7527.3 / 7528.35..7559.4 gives -1.99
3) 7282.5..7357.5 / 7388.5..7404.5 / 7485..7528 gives 2.28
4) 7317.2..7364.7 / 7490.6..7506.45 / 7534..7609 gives 0.17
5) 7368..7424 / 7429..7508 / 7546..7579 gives 9.30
